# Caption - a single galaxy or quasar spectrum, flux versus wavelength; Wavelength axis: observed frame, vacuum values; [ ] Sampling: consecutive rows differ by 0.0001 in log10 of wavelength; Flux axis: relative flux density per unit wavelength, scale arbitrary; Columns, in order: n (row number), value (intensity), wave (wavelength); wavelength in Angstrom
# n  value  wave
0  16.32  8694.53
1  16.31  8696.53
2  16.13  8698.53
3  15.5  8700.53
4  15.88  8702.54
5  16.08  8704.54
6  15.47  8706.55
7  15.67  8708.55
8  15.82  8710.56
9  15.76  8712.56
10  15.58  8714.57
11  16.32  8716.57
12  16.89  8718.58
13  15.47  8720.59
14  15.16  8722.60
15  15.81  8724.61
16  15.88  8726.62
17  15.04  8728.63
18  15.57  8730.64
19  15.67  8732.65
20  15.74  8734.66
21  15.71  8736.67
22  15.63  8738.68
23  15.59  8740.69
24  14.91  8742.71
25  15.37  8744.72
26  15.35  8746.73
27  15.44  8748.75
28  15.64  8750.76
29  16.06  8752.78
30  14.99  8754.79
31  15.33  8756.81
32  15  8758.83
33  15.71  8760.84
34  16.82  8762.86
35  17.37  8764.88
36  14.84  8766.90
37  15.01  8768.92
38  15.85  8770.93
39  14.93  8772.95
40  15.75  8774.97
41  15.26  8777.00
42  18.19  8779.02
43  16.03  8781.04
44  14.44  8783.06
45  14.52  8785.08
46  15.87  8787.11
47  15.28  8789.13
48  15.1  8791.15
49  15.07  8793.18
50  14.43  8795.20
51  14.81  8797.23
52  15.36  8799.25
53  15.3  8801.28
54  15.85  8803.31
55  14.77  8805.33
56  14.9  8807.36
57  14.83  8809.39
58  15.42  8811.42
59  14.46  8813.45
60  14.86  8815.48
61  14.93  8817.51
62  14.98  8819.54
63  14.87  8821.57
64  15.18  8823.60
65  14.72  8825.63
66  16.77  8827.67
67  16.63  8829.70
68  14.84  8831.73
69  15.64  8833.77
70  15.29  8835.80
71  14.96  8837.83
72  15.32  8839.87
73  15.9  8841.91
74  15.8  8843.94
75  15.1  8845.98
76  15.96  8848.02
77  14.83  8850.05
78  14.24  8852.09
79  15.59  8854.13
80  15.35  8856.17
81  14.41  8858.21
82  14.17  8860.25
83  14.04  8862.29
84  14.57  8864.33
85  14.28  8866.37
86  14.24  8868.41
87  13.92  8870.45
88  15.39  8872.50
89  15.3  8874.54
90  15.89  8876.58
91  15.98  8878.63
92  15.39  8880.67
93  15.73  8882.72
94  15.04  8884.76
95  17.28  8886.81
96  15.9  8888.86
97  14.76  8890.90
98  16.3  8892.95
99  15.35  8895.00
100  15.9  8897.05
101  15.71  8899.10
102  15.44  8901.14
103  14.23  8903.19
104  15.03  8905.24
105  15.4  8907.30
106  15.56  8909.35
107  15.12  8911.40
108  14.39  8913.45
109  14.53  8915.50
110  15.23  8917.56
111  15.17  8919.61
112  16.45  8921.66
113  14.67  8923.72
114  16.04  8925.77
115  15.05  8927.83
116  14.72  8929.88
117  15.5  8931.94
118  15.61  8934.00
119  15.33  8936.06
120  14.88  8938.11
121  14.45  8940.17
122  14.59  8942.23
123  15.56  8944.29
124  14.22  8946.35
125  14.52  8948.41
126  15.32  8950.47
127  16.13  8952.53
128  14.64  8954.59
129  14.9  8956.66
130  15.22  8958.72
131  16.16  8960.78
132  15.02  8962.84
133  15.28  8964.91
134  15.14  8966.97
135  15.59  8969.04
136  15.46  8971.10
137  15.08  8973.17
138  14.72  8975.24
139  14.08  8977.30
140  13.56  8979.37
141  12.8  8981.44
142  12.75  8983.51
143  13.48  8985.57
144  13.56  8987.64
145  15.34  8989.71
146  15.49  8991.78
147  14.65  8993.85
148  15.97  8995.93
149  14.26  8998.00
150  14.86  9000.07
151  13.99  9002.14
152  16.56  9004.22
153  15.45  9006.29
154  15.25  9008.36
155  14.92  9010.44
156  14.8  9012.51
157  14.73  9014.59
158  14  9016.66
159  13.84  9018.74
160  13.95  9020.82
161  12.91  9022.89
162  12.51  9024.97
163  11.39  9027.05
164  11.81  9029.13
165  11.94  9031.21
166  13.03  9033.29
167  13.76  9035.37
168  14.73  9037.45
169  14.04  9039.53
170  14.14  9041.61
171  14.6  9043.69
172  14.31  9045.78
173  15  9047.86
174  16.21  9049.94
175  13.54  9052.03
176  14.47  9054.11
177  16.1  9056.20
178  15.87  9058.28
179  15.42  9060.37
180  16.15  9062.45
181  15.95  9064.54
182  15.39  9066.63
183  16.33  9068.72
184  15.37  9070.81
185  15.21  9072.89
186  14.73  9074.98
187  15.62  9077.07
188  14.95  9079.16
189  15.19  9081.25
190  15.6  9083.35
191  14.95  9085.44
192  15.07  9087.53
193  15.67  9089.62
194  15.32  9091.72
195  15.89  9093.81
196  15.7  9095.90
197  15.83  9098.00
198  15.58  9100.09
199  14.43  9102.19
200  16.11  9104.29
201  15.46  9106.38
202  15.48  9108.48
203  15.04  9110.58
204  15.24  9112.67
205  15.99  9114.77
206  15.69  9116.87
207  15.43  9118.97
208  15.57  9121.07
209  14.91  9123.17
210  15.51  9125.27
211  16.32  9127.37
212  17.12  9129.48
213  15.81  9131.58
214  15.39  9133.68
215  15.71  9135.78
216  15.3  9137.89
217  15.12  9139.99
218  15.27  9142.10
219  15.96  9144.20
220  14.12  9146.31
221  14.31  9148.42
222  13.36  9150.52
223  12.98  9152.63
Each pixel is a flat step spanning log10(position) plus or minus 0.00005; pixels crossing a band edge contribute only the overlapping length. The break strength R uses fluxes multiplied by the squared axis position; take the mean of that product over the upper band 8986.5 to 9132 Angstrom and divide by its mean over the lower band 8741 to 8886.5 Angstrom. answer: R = 1.0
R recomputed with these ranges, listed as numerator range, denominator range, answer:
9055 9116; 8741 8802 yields 1.08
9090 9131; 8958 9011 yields 1.09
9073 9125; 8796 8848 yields 1.07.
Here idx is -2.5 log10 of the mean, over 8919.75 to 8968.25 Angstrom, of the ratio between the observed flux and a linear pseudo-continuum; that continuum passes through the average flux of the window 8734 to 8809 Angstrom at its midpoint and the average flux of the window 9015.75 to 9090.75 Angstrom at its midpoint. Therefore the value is -0.02 mag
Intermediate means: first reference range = 15.5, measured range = 15.2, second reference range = 14.6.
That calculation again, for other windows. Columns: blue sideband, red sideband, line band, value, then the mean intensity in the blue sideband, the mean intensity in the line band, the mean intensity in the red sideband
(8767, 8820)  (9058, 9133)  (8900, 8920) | 0.02 mag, 15.2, 15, 15.5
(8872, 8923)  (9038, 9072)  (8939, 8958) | 0.03 mag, 15.5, 14.9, 15.2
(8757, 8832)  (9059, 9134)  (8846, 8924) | 0.02 mag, 15.4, 15.2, 15.5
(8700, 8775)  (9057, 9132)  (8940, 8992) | 0.06 mag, 15.6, 14.7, 15.6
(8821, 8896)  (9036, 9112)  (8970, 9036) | 0.09 mag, 15.3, 14.1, 15.3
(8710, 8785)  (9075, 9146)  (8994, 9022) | 0.05 mag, 15.7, 14.8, 15.5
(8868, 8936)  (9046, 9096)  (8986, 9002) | 0.04 mag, 15.3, 14.8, 15.4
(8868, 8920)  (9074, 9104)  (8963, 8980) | 0.03 mag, 15.3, 14.9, 15.3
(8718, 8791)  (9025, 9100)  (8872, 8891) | -0.03 mag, 15.6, 15.7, 14.8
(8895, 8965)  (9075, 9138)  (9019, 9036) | 0.21 mag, 15.2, 12.7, 15.5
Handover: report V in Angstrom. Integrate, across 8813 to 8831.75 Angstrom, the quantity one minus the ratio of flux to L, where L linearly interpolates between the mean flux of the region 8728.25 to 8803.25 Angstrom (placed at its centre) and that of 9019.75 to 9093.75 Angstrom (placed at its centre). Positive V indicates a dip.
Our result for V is 0.1 Angstrom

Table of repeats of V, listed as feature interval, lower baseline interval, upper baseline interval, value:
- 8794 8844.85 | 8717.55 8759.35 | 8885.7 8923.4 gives 0.81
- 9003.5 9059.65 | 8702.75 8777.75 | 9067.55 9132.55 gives 4.81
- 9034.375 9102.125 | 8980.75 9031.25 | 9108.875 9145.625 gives -1.51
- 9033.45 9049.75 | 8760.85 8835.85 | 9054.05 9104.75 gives 1.14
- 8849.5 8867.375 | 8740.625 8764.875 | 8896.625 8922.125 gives 0.85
